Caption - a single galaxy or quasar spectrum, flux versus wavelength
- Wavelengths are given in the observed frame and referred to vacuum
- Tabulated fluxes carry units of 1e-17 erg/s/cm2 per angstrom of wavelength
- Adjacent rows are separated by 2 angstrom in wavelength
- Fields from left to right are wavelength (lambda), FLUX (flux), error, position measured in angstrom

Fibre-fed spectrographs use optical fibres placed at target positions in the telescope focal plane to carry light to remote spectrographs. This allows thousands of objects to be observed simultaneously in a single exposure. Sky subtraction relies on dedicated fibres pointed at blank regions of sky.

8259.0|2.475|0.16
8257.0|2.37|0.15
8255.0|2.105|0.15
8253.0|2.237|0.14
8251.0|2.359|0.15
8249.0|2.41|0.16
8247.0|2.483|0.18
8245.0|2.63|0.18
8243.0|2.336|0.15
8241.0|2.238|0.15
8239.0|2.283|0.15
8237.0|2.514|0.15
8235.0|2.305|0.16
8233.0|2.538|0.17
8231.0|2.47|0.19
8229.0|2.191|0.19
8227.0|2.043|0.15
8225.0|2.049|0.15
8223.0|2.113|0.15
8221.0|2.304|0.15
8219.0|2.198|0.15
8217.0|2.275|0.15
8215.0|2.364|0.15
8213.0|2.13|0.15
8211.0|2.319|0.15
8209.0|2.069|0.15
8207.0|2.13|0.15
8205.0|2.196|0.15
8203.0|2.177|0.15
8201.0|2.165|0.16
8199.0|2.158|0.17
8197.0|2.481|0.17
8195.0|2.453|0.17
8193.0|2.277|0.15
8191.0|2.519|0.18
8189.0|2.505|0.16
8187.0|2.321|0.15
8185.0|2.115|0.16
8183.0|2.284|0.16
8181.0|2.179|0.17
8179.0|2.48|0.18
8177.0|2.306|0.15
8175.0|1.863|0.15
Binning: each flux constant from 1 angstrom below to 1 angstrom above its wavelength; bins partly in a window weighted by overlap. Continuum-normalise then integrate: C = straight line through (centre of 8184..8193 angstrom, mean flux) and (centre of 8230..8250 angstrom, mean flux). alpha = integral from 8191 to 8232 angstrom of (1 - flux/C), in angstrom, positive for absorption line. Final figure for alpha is 2.6 angstrom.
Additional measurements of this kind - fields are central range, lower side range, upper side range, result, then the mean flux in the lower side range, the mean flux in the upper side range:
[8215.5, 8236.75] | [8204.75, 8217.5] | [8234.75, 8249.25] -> 0.4 angstrom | 2.21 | 2.4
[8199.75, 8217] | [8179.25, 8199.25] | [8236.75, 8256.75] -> 1.1 angstrom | 2.34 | 2.35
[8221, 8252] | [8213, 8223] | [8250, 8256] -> -1.2 angstrom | 2.25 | 2.23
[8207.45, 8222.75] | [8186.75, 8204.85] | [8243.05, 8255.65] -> 0.8 angstrom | 2.33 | 2.38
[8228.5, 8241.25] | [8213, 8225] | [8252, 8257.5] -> -0.9 angstrom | 2.22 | 2.23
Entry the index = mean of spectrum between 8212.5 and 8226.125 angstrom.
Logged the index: 2.21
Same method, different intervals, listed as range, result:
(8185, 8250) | 2.3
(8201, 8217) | 2.2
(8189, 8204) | 2.33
